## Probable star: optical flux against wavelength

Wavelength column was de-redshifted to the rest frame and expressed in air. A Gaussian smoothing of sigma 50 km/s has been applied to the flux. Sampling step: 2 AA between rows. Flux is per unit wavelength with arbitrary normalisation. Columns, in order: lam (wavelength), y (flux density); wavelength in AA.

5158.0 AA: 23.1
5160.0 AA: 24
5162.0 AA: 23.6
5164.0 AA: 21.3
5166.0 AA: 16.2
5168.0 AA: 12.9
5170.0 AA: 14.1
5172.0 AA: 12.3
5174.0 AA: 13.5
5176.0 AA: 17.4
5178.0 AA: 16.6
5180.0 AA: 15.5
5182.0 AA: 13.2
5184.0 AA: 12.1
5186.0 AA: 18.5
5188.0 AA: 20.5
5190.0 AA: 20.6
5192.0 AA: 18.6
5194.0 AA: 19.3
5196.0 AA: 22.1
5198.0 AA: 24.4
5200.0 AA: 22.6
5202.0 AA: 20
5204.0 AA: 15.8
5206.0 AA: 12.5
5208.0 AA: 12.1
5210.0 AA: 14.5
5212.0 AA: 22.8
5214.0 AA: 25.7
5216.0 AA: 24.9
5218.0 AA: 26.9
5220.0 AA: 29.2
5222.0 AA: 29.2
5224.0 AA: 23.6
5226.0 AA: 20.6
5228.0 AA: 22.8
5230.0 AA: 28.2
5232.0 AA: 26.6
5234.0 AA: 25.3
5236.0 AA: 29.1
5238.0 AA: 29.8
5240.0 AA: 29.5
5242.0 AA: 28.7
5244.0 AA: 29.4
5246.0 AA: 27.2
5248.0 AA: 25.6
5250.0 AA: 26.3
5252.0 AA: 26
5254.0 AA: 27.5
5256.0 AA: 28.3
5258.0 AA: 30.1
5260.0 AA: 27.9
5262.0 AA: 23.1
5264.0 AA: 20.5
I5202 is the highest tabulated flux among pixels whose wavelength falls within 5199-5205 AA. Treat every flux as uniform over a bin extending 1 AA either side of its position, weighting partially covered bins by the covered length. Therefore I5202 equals 22.6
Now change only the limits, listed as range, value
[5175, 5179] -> 17.4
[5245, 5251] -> 27.2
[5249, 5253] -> 26.3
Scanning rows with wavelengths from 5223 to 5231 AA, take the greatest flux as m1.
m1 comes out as 28.2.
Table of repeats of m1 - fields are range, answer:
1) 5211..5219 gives 26.9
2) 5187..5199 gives 24.4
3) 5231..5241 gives 29.8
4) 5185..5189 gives 20.5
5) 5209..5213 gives 22.8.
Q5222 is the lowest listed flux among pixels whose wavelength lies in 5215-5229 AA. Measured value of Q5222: 20.6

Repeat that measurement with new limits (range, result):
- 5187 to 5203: 18.6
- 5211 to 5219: 22.8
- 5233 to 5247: 25.3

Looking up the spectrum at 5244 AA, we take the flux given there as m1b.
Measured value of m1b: 29.4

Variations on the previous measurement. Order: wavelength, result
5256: 28.3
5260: 27.9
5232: 26.6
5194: 19.3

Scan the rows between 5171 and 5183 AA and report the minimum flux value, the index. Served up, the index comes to 12.3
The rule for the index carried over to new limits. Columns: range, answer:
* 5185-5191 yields 18.5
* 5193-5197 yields 19.3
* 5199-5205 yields 15.8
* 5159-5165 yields 21.3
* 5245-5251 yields 25.6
